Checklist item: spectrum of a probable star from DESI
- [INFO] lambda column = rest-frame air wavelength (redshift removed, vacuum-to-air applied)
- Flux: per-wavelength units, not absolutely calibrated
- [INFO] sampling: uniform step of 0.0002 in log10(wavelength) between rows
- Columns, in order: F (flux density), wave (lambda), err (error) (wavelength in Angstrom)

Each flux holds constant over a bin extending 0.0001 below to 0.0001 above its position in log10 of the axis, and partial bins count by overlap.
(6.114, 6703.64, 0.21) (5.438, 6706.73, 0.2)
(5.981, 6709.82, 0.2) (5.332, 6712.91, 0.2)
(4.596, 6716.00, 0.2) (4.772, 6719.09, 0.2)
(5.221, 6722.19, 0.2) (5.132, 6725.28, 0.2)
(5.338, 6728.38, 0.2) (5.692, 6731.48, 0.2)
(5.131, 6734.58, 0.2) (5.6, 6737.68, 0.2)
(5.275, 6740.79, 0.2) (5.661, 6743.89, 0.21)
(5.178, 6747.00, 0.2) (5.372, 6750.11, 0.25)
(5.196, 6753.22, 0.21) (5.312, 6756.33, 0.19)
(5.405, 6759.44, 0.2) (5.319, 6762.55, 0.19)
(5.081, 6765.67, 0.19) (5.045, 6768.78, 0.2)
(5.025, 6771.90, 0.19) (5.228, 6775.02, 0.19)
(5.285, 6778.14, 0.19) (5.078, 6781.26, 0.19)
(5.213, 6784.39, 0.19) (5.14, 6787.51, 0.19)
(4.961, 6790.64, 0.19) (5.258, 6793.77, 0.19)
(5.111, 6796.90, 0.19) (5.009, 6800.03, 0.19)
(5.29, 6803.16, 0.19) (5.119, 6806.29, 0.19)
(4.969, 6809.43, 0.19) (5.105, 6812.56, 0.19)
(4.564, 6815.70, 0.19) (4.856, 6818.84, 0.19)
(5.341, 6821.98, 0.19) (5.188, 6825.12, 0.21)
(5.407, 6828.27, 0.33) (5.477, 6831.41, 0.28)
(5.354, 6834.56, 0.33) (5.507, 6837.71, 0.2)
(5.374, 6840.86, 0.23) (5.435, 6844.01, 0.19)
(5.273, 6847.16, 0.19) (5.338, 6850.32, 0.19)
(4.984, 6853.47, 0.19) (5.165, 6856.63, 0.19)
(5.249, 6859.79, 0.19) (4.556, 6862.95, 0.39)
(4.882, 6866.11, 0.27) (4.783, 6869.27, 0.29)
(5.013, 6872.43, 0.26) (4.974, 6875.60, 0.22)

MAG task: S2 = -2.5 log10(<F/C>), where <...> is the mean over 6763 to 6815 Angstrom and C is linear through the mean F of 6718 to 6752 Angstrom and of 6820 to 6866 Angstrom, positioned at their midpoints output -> 0.03 mag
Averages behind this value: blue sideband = 5.31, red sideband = 5.24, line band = 5.11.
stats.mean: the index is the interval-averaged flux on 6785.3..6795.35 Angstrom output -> 5.13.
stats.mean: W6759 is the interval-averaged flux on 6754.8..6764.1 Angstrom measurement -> 5.35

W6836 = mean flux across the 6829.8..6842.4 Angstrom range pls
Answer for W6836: 5.43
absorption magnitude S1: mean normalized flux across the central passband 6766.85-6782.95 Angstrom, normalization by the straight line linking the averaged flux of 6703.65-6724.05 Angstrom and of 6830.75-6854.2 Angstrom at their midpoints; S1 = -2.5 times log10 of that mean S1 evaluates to 0.039 mag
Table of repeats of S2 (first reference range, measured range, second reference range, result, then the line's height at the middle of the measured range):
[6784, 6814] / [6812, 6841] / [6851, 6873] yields -0.04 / 5.05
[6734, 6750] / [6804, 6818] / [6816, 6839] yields 0.07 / 5.28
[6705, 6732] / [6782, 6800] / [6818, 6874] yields 0.02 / 5.22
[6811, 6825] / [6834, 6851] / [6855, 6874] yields -0.09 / 4.96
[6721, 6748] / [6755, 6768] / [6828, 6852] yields 0.02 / 5.37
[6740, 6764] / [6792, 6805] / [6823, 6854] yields 0.04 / 5.34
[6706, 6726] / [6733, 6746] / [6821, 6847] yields -0.03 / 5.24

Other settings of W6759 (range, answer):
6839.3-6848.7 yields 5.36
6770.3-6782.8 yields 5.15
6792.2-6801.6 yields 5.13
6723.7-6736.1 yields 5.33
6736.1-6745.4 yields 5.51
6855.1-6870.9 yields 4.93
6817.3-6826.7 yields 5.13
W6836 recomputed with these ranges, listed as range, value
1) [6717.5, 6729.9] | 5.11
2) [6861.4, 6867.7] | 4.72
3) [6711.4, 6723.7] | 4.98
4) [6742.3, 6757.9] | 5.34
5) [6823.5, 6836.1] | 5.36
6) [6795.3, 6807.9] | 5.13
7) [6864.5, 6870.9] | 4.84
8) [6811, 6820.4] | 4.84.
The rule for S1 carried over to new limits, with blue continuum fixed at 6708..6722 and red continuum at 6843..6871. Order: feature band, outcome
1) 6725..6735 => -0.04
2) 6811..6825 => 0.02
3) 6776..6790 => -0.01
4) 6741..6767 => -0.03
